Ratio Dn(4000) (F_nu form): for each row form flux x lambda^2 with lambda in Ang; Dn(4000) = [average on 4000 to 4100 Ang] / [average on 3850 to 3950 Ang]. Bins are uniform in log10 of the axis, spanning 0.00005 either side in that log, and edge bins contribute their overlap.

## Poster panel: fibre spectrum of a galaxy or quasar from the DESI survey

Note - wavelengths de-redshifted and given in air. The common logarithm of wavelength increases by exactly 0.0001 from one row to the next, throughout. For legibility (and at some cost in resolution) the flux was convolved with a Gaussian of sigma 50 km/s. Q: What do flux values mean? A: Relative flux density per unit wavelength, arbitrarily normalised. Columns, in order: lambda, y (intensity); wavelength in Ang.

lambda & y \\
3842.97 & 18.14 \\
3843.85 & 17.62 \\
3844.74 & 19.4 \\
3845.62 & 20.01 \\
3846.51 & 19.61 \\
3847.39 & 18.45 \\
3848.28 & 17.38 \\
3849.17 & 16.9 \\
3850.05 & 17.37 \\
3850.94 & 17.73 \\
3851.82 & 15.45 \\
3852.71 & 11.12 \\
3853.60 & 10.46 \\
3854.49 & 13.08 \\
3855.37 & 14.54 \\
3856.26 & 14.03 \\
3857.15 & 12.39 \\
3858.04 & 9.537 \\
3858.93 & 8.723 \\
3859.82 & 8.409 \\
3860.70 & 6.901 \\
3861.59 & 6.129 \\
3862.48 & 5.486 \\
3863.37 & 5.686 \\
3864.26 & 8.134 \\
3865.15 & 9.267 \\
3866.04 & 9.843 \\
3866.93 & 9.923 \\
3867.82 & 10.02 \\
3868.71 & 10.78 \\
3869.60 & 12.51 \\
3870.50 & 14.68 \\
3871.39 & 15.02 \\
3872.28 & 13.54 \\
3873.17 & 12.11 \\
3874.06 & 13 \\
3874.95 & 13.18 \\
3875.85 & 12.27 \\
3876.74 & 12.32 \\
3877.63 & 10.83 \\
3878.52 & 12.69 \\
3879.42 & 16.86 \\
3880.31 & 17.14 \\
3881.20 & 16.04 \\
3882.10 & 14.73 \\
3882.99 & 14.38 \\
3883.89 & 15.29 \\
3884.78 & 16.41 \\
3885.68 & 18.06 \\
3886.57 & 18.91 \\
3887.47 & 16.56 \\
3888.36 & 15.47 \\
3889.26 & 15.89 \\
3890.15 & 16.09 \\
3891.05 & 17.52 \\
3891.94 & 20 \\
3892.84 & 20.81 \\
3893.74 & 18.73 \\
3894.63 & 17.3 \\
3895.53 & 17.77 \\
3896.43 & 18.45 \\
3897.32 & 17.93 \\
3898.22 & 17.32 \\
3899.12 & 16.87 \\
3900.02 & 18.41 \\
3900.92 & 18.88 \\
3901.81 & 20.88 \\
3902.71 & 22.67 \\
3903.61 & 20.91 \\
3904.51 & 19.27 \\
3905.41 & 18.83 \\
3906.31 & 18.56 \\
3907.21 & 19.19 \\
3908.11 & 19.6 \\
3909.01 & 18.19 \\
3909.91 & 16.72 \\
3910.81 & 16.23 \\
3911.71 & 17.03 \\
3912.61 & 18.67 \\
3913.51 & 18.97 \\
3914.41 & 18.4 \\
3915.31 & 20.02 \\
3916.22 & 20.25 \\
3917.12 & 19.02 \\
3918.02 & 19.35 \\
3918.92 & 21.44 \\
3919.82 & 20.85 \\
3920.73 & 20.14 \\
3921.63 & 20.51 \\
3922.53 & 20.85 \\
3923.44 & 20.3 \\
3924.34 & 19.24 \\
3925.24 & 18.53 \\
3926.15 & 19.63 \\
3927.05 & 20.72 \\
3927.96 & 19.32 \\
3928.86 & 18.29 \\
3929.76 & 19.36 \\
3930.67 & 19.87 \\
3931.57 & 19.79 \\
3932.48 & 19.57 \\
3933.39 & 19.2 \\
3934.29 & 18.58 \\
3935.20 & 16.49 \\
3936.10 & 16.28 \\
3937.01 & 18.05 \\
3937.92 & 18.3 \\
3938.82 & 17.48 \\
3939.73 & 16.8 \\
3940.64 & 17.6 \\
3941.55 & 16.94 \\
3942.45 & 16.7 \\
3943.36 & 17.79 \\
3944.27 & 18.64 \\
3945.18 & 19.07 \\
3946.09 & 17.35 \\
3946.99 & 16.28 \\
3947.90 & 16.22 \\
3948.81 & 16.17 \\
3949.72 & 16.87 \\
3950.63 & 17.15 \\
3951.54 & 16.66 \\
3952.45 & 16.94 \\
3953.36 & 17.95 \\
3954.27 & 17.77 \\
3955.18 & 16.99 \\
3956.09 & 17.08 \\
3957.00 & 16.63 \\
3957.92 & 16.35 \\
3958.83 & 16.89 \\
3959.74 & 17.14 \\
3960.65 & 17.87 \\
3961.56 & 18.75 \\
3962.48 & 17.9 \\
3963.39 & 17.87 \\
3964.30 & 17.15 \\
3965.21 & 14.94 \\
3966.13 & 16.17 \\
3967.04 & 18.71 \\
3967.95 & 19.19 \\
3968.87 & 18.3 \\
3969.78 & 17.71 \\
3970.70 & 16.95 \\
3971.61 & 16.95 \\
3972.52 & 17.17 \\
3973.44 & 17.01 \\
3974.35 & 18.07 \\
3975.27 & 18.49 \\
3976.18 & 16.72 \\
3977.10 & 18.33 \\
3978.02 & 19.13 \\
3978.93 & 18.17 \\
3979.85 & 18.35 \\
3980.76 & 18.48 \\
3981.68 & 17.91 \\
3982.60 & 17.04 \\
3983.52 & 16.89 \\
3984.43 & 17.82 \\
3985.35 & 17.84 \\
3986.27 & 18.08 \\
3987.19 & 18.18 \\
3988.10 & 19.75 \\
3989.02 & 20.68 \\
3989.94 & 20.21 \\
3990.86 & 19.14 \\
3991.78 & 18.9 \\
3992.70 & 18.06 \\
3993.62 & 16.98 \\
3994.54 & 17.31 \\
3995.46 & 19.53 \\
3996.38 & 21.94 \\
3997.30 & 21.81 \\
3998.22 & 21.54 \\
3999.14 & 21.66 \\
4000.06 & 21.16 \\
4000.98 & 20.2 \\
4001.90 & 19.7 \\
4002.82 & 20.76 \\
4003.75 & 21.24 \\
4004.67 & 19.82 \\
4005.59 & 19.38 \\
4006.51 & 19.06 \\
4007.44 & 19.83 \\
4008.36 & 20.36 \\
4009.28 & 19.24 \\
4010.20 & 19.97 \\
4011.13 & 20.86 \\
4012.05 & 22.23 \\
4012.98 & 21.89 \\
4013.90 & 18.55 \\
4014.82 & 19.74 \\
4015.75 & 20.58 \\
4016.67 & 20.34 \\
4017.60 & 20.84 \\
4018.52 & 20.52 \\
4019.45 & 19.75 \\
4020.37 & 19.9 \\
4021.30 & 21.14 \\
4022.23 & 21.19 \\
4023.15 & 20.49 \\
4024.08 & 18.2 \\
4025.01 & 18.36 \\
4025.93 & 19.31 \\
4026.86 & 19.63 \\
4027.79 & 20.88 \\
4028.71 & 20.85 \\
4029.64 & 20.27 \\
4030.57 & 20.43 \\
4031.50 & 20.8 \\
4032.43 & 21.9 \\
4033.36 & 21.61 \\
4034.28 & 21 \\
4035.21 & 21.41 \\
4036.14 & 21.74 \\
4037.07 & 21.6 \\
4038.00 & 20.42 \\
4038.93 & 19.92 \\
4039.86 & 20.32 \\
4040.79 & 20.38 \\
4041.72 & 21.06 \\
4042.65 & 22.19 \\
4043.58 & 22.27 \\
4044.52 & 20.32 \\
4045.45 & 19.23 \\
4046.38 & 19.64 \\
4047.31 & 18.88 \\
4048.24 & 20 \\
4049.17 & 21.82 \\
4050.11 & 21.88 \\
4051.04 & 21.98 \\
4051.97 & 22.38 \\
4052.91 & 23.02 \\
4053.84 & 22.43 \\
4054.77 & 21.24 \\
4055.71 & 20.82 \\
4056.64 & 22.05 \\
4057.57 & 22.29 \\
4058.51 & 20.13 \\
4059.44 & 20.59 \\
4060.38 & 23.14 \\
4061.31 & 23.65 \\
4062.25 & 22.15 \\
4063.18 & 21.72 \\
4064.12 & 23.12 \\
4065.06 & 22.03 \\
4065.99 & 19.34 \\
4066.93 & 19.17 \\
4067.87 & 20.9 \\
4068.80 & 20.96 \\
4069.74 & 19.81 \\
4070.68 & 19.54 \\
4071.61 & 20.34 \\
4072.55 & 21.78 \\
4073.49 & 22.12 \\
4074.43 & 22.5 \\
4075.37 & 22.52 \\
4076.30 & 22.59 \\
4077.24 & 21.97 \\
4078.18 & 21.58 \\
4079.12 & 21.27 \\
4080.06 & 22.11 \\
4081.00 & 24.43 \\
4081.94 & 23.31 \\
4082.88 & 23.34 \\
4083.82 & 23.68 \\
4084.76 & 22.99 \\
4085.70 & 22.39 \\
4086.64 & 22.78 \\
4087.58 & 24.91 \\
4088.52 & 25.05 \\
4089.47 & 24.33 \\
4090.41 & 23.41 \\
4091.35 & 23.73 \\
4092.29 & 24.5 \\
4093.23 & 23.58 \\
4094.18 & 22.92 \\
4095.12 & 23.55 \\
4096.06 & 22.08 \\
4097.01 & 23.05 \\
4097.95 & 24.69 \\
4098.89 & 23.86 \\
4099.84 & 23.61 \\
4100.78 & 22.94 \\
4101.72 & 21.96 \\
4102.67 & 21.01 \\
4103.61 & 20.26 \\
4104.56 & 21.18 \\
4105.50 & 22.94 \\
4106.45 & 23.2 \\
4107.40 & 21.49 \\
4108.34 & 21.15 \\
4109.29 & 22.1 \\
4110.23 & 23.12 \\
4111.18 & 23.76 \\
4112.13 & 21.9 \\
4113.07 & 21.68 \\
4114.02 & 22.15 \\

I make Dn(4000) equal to 1.4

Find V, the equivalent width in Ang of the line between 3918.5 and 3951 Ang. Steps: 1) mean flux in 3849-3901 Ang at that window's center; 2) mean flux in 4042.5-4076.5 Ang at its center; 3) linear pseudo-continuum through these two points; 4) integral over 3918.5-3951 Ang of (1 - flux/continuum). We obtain -4.36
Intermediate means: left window 14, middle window 18.5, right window 21.3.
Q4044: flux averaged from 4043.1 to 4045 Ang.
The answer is 21.2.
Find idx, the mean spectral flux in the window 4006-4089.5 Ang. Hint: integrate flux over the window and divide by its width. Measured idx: 21.2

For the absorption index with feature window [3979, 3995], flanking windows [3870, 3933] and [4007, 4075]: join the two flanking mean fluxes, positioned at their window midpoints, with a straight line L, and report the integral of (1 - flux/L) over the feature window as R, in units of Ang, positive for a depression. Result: 1.1 Ang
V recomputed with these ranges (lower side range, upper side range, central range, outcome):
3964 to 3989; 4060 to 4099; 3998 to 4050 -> -1.3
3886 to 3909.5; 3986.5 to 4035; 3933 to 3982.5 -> 4.8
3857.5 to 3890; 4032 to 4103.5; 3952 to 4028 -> -3.1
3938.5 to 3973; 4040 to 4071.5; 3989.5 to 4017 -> -1.3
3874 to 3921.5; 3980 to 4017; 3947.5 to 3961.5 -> 1.3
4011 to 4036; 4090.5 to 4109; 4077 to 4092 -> -0.6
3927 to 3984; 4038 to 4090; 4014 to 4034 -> 0.0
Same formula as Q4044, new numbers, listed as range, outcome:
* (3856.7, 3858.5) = 10.9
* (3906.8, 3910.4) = 18.4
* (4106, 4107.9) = 22.3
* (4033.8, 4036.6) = 21.4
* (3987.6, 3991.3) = 19.9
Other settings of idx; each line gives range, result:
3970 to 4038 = 19.6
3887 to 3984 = 18.2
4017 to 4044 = 20.6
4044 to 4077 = 21.3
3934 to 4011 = 18.2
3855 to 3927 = 15.9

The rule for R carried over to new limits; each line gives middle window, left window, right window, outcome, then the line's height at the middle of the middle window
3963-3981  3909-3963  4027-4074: 1.4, 19.1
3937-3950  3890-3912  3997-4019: 1.4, 19.3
